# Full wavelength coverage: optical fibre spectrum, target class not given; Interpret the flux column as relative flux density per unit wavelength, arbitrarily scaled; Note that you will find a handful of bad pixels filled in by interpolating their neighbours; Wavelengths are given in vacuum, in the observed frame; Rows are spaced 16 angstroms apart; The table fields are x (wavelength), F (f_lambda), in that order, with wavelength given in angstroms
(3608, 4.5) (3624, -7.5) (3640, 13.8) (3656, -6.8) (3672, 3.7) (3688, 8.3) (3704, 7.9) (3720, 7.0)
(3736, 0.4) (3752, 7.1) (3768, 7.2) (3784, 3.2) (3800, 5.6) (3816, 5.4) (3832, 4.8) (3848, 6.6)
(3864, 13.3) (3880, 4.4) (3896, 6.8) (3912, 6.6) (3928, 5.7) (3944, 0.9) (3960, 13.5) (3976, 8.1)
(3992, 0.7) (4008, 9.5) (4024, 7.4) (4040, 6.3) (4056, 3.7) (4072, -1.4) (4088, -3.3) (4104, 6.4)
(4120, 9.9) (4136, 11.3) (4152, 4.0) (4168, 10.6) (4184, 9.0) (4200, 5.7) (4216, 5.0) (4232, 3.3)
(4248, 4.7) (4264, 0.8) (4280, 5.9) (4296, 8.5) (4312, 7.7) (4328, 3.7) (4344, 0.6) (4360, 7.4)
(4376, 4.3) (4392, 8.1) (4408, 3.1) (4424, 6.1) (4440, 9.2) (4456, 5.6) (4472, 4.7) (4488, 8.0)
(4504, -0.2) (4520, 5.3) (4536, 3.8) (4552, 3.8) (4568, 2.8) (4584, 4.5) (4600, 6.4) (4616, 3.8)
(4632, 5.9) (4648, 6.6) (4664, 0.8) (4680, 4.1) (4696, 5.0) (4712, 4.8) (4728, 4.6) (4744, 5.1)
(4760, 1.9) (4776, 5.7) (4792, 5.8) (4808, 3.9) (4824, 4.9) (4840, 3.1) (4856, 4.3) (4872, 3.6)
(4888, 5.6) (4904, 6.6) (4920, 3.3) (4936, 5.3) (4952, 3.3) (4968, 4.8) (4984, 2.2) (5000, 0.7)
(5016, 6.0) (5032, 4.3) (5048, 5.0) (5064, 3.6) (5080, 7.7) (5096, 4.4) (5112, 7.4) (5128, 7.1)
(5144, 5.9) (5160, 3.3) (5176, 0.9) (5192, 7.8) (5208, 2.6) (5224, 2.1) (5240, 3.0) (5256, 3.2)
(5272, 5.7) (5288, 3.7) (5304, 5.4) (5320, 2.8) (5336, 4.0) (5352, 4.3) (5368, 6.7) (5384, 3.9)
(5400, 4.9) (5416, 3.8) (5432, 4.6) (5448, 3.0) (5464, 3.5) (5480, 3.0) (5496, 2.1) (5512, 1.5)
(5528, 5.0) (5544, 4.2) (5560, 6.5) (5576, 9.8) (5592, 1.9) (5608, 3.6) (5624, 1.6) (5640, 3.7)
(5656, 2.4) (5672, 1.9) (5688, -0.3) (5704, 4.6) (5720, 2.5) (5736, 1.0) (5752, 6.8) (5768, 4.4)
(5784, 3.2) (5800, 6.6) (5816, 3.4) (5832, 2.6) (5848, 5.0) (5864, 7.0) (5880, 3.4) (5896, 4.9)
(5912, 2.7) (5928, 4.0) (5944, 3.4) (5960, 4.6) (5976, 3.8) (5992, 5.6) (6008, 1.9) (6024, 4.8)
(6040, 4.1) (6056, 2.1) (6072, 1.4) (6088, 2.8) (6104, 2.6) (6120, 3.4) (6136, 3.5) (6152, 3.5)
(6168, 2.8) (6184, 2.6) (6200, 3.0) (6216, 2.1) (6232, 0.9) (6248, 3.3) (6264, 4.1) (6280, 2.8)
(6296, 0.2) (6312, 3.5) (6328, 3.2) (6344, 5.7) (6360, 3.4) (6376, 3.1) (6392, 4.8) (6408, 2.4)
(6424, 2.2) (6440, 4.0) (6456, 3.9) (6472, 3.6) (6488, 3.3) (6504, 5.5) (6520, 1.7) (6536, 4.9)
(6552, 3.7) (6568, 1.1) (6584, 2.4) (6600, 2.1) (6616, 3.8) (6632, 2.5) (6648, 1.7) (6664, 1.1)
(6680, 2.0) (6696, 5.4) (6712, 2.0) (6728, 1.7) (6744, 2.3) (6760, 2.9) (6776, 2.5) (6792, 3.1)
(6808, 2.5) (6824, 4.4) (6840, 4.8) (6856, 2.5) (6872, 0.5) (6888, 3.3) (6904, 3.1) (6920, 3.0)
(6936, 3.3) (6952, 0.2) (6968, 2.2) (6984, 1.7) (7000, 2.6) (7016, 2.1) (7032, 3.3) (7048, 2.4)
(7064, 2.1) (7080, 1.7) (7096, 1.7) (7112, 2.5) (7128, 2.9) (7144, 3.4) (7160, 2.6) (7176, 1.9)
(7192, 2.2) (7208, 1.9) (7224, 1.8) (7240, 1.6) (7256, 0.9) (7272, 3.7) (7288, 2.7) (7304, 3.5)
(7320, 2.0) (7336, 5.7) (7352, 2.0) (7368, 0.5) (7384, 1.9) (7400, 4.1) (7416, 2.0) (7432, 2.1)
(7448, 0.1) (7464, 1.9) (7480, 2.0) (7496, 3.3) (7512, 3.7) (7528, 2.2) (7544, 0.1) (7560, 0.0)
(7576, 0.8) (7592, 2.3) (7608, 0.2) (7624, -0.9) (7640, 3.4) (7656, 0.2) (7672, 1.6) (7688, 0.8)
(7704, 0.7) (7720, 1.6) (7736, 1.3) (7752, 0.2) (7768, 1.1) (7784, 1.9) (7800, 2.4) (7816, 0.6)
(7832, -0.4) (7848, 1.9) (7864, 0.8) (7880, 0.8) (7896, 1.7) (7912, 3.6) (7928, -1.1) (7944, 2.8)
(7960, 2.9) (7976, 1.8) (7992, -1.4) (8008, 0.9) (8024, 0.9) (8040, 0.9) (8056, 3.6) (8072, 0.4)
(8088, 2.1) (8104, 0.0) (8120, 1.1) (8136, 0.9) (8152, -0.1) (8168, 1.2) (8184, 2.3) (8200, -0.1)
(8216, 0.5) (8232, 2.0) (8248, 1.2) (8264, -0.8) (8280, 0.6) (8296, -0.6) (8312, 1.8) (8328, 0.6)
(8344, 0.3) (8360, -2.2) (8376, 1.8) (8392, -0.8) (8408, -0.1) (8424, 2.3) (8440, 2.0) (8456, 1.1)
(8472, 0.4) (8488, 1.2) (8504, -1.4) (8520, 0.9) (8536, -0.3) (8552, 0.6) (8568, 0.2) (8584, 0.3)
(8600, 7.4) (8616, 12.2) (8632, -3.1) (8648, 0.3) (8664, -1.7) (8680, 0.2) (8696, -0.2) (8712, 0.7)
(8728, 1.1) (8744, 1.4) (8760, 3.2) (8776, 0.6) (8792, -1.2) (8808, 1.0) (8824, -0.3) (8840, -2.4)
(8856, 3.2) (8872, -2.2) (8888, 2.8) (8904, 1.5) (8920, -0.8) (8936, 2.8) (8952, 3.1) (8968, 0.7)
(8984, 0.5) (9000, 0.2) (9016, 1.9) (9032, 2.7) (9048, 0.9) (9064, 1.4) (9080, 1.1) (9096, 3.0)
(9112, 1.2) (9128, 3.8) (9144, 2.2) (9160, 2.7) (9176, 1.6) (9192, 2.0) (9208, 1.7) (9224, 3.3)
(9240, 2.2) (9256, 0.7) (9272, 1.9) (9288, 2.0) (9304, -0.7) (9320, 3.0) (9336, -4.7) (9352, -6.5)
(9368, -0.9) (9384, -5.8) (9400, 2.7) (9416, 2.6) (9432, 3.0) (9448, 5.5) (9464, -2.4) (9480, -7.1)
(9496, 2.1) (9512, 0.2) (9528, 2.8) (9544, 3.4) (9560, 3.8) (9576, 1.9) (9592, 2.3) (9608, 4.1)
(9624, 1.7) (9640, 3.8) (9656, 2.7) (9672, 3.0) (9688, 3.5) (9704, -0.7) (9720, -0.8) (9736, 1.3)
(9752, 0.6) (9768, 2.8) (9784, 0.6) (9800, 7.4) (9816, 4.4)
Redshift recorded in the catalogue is 1.31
